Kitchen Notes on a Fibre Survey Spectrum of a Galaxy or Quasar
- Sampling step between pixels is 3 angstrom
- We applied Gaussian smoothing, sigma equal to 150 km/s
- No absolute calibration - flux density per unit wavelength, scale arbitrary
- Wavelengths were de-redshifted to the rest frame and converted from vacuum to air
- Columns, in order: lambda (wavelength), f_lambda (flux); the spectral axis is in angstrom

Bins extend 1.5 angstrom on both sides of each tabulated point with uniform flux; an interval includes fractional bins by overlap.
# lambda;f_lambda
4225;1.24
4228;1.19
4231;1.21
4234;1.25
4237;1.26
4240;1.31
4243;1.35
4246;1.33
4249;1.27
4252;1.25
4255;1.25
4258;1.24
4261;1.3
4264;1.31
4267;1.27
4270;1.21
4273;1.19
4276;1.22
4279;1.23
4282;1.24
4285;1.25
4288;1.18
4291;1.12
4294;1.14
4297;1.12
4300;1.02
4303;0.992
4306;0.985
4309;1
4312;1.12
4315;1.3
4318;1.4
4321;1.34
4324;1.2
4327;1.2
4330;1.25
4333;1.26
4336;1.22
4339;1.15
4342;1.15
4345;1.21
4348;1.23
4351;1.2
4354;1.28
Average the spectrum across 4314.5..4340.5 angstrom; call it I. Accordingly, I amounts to 1.26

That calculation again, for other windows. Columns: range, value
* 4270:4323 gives 1.17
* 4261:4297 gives 1.21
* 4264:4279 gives 1.23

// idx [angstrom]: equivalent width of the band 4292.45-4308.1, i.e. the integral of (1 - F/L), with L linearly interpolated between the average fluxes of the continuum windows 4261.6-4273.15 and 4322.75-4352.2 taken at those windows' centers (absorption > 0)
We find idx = 2.33 angstrom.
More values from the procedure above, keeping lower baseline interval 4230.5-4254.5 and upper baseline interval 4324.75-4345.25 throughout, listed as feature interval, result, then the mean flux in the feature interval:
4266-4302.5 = 2.1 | 1.18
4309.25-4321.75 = -0.4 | 1.26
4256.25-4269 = -0.1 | 1.28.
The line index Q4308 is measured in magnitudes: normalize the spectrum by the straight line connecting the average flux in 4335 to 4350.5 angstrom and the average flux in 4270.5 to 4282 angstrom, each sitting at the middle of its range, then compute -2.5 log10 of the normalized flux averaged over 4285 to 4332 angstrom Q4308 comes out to 0.04 mag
